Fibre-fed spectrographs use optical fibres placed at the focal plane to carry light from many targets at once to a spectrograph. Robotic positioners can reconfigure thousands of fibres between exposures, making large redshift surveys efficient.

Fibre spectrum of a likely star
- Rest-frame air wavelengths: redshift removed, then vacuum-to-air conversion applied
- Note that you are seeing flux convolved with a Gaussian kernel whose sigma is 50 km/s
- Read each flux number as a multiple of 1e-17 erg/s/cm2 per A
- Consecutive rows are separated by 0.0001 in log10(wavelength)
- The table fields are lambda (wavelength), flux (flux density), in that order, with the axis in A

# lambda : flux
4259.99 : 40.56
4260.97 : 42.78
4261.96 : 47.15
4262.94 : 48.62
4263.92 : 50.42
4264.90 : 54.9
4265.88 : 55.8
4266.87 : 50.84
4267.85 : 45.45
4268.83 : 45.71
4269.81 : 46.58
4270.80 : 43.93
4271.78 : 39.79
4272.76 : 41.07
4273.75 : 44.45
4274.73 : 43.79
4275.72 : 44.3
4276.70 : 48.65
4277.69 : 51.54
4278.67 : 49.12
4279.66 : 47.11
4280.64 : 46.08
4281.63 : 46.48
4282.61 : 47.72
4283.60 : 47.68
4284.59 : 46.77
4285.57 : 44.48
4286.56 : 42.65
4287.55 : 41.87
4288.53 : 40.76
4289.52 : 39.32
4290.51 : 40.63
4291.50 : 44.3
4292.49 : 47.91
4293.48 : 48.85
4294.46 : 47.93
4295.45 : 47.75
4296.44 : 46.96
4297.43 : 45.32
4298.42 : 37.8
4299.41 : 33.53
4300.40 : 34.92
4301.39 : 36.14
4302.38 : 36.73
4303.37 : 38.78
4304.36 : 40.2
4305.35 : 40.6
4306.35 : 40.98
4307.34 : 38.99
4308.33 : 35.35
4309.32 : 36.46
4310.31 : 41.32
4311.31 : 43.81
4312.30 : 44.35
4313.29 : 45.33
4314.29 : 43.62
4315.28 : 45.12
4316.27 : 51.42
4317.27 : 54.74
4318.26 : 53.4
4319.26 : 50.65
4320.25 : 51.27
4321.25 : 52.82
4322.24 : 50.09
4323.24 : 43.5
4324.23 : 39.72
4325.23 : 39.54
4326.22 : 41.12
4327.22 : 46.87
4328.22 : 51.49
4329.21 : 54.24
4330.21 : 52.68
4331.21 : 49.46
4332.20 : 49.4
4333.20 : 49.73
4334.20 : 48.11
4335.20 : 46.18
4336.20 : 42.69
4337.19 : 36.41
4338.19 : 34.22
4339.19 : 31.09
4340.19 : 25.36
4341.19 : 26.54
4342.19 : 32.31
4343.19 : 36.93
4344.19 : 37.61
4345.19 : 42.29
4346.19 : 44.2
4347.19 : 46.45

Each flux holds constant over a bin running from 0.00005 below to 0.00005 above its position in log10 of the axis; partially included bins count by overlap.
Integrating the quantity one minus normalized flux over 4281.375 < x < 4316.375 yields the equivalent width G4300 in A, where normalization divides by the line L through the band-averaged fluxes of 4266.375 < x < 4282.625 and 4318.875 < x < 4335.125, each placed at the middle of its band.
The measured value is 3.4 A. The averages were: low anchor 46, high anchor 48.1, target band 42.5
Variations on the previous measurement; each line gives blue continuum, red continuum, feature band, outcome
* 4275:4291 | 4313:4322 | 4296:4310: 2.7 A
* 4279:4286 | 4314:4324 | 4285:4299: 1.0 A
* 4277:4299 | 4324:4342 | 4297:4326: 0.5 A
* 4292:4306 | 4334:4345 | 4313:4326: -3.0 A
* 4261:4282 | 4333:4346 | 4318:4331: -2.8 A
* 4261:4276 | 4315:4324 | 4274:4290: 0.7 A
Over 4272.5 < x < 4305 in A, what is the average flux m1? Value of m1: 43.7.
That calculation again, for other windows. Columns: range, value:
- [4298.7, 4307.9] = 37.9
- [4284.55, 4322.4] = 43.6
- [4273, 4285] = 46.8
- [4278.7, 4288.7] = 45.5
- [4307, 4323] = 46.2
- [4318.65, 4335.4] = 48.1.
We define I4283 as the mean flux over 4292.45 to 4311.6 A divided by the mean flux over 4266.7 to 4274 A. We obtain 0.92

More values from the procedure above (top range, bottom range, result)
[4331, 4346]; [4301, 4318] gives 0.93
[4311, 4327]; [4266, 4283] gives 1.02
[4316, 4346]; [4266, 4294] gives 0.97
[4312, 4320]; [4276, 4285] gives 1.02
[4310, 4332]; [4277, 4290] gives 1.05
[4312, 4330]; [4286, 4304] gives 1.15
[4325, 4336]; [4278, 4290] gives 1.07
